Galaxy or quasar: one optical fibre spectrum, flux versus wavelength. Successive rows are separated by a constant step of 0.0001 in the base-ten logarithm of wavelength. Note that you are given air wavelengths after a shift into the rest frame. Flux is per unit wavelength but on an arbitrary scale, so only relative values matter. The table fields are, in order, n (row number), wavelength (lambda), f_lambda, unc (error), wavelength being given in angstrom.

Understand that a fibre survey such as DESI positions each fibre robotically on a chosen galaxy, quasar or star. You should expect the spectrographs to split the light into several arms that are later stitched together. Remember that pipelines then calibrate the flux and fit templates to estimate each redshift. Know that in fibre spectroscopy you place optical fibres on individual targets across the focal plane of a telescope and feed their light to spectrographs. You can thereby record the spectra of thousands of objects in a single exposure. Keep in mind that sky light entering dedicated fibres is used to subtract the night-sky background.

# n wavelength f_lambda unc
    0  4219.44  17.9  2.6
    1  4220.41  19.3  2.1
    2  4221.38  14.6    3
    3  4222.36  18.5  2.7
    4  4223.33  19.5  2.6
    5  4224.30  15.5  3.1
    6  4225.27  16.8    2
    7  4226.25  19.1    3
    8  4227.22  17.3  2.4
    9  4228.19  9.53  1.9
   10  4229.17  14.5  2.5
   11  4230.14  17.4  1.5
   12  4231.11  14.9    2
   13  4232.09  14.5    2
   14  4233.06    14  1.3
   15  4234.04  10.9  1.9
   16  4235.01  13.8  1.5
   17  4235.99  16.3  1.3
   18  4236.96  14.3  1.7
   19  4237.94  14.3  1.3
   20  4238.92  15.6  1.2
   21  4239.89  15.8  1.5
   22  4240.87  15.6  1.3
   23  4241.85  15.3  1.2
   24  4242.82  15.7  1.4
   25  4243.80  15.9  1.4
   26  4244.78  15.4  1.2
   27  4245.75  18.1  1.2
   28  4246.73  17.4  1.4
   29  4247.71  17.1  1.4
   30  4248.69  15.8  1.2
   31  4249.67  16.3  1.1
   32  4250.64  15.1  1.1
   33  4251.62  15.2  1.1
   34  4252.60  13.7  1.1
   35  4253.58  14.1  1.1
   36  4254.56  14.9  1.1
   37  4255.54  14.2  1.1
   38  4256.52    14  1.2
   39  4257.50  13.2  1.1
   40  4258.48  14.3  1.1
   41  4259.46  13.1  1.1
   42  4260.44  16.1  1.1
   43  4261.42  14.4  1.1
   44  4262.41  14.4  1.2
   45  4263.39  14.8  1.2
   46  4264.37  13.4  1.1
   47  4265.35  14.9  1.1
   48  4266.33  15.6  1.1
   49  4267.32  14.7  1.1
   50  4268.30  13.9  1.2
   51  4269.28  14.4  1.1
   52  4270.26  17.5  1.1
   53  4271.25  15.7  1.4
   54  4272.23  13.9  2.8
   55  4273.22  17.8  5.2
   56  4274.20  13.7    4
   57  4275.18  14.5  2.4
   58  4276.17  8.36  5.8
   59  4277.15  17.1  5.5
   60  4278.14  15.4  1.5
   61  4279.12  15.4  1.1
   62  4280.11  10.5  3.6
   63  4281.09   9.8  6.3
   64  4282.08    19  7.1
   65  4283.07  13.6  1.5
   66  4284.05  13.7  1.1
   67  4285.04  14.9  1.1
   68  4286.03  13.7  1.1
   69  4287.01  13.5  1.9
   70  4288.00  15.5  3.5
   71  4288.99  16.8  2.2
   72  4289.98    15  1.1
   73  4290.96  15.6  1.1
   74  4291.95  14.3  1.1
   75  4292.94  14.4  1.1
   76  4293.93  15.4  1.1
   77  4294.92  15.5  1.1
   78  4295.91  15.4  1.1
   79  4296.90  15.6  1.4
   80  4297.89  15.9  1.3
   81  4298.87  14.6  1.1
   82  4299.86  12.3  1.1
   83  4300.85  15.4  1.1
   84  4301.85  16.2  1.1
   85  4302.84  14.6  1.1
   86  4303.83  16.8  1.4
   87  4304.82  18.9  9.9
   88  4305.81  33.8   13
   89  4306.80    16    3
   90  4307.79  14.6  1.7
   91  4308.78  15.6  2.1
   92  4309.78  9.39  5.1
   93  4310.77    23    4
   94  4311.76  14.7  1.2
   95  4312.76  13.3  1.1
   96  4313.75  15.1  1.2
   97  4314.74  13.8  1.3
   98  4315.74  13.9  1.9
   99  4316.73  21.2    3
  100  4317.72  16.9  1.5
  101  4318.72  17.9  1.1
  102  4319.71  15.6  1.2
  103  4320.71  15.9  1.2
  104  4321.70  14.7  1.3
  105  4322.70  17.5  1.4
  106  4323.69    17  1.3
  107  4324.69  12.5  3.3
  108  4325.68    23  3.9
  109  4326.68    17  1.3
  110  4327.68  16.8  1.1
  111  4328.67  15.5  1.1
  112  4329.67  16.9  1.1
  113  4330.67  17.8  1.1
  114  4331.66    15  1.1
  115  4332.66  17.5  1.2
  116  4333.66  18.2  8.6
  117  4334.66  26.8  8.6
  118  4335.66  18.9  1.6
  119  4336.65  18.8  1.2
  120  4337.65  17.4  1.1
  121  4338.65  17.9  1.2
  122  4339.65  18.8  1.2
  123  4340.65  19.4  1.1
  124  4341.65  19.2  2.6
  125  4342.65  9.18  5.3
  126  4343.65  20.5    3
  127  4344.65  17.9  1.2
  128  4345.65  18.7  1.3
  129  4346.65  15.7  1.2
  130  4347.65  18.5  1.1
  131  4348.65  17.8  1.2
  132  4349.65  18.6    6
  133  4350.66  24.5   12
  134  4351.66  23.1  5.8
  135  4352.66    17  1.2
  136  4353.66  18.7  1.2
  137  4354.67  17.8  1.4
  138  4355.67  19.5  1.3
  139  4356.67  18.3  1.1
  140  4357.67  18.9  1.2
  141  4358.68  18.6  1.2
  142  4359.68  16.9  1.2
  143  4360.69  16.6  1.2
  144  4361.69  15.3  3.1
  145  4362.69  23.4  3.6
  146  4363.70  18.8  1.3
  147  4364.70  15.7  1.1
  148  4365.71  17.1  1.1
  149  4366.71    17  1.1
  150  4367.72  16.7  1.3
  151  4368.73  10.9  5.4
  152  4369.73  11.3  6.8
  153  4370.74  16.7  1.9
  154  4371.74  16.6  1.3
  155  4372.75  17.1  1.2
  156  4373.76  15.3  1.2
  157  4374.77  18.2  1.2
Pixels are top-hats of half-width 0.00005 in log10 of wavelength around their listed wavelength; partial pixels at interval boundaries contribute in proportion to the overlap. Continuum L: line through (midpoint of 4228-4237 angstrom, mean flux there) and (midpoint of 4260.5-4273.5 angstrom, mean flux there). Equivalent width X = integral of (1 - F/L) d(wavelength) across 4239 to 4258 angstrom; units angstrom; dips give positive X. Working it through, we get -1.14 angstrom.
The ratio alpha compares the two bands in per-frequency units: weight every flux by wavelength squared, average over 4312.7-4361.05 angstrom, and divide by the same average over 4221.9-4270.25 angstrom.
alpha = 1.2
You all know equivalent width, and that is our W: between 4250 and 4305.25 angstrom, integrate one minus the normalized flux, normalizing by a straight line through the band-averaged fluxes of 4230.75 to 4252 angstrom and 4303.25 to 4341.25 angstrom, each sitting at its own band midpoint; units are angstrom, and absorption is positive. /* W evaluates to 5.3 angstrom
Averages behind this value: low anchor 15.3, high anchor 17.5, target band 14.7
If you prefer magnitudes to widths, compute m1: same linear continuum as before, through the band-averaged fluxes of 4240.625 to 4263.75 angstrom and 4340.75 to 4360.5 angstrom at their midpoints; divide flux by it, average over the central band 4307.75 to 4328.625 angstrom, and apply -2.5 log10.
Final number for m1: 0.07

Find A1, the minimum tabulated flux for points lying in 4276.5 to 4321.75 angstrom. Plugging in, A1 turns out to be 9.39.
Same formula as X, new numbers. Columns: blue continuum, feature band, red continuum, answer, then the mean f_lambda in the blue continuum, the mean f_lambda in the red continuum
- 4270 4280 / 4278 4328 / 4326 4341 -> 1.7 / 14.7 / 18.2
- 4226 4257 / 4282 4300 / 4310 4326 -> 1.2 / 15.2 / 16.4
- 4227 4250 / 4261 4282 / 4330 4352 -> 2.5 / 15.2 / 18.6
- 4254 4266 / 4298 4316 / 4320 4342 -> 0.4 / 14.3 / 17.8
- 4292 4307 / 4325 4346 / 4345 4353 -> 0.5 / 16.7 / 19.3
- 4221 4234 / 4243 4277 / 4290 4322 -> 2.1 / 15.7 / 16.1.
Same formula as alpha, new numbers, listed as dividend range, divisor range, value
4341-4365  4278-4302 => 1.29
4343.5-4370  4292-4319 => 1.13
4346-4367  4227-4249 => 1.29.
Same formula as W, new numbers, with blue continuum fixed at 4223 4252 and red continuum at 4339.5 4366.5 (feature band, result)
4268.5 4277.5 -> 0.9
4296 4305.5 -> 0.6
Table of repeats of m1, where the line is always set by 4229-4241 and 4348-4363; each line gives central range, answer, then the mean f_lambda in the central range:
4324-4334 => 0.063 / 17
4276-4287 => 0.176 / 13.9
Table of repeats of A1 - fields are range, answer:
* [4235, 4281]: 8.36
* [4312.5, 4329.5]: 12.5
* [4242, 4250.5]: 15.4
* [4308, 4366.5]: 9.18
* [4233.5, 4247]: 10.9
